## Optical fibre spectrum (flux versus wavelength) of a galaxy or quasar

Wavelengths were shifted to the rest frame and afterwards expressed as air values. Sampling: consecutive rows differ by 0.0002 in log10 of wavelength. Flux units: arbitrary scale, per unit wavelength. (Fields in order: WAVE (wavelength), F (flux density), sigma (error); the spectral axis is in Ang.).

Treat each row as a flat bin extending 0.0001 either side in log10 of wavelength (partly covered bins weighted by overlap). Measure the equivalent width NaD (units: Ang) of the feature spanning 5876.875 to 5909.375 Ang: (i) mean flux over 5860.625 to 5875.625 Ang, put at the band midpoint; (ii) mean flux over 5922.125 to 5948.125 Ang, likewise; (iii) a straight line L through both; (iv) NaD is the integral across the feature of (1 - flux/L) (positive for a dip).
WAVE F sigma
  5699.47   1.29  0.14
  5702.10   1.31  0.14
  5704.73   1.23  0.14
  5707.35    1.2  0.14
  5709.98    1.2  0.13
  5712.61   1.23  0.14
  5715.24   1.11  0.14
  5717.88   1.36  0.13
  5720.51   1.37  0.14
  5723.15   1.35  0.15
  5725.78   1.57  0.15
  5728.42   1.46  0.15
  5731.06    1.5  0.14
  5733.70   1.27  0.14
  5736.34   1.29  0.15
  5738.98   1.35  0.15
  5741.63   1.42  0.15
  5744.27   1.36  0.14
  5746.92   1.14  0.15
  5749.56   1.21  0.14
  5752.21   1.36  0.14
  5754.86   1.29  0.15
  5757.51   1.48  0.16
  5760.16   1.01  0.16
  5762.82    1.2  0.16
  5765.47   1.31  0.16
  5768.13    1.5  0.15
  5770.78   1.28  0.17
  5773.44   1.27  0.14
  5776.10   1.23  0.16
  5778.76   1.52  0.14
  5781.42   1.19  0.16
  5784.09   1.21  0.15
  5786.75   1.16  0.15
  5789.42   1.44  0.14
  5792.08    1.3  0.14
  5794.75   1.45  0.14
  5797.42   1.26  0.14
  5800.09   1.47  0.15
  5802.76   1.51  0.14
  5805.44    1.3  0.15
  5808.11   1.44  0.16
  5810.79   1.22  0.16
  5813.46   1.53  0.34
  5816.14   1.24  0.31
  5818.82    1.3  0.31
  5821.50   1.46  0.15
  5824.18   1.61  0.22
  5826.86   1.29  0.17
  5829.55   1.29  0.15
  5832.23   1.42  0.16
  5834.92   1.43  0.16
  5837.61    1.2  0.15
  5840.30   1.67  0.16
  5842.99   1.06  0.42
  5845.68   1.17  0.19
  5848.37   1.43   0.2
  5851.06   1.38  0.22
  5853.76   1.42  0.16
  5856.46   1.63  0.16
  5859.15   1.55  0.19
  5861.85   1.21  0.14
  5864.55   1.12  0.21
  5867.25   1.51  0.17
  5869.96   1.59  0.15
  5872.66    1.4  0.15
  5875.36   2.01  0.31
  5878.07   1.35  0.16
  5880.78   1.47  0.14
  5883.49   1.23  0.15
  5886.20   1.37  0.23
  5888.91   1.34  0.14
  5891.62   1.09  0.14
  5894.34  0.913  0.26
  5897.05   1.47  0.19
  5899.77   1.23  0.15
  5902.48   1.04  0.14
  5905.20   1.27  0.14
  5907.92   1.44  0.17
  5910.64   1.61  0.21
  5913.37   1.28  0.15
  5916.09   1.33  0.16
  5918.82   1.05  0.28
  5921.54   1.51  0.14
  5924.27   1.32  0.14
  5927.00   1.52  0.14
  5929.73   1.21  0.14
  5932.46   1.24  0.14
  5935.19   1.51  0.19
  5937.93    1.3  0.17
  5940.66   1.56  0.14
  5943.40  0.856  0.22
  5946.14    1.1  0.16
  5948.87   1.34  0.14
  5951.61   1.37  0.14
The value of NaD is 2.7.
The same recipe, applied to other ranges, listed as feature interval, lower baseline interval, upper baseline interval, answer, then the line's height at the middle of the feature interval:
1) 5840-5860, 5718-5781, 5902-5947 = -1.2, 1.32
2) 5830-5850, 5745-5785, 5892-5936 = -0.7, 1.29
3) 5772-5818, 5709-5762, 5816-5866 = 0.2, 1.34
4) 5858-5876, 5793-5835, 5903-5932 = -1.3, 1.36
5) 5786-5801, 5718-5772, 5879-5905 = -0.5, 1.31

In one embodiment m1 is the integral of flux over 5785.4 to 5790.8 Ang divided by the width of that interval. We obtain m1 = 1.3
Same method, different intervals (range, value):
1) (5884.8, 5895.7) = 1.18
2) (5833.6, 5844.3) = 1.34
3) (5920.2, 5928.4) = 1.45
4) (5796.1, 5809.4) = 1.4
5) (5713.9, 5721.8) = 1.28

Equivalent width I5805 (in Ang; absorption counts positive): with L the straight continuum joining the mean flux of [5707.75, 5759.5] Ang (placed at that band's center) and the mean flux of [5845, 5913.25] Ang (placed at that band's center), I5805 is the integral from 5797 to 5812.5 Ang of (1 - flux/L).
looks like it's -0.3 Ang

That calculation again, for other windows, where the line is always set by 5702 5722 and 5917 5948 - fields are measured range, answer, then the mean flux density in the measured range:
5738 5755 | -0.7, 1.3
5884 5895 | 0.7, 1.2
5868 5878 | -2.6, 1.62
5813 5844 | -2.5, 1.37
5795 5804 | -1.1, 1.42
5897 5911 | -0.3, 1.31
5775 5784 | -0.3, 1.3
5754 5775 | -0.6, 1.29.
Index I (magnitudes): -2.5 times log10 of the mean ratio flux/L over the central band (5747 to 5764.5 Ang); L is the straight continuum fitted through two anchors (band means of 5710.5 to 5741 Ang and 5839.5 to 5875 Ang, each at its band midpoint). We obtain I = 0.09 mag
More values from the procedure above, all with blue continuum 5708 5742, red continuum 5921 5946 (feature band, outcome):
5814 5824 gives -0.041 mag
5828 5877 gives -0.070 mag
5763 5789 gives 0.030 mag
